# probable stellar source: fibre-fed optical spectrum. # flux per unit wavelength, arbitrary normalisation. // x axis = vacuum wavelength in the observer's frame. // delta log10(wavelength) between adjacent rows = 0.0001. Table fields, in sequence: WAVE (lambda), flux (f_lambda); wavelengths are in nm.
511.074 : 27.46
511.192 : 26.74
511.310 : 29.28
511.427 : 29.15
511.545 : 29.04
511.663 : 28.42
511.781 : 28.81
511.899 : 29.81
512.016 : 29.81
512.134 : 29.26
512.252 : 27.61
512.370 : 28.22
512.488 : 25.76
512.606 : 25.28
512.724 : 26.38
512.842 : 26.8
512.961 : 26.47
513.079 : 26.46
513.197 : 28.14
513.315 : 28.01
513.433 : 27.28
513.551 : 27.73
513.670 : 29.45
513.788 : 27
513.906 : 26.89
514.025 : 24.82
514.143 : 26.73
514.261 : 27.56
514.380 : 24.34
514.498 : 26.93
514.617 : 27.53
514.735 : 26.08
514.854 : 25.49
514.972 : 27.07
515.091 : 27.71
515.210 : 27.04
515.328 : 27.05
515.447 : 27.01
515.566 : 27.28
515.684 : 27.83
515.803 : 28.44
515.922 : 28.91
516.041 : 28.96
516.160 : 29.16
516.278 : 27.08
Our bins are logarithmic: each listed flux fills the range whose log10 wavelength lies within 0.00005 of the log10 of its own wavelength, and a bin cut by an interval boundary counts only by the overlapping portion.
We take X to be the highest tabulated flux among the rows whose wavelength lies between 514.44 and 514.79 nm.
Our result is 27.53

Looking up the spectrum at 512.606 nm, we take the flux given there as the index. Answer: 25.28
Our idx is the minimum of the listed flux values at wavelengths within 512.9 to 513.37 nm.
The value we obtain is 26.46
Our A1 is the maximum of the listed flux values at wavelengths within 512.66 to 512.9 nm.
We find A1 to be 26.8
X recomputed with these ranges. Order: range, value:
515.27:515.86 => 28.44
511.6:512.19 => 29.81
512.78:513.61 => 28.14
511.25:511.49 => 29.28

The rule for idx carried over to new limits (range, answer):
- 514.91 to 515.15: 27.07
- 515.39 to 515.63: 27.01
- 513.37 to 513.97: 26.89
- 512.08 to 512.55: 25.76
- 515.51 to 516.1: 27.28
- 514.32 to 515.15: 24.34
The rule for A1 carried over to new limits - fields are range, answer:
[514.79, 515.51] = 27.71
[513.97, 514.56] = 27.56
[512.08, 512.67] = 29.26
